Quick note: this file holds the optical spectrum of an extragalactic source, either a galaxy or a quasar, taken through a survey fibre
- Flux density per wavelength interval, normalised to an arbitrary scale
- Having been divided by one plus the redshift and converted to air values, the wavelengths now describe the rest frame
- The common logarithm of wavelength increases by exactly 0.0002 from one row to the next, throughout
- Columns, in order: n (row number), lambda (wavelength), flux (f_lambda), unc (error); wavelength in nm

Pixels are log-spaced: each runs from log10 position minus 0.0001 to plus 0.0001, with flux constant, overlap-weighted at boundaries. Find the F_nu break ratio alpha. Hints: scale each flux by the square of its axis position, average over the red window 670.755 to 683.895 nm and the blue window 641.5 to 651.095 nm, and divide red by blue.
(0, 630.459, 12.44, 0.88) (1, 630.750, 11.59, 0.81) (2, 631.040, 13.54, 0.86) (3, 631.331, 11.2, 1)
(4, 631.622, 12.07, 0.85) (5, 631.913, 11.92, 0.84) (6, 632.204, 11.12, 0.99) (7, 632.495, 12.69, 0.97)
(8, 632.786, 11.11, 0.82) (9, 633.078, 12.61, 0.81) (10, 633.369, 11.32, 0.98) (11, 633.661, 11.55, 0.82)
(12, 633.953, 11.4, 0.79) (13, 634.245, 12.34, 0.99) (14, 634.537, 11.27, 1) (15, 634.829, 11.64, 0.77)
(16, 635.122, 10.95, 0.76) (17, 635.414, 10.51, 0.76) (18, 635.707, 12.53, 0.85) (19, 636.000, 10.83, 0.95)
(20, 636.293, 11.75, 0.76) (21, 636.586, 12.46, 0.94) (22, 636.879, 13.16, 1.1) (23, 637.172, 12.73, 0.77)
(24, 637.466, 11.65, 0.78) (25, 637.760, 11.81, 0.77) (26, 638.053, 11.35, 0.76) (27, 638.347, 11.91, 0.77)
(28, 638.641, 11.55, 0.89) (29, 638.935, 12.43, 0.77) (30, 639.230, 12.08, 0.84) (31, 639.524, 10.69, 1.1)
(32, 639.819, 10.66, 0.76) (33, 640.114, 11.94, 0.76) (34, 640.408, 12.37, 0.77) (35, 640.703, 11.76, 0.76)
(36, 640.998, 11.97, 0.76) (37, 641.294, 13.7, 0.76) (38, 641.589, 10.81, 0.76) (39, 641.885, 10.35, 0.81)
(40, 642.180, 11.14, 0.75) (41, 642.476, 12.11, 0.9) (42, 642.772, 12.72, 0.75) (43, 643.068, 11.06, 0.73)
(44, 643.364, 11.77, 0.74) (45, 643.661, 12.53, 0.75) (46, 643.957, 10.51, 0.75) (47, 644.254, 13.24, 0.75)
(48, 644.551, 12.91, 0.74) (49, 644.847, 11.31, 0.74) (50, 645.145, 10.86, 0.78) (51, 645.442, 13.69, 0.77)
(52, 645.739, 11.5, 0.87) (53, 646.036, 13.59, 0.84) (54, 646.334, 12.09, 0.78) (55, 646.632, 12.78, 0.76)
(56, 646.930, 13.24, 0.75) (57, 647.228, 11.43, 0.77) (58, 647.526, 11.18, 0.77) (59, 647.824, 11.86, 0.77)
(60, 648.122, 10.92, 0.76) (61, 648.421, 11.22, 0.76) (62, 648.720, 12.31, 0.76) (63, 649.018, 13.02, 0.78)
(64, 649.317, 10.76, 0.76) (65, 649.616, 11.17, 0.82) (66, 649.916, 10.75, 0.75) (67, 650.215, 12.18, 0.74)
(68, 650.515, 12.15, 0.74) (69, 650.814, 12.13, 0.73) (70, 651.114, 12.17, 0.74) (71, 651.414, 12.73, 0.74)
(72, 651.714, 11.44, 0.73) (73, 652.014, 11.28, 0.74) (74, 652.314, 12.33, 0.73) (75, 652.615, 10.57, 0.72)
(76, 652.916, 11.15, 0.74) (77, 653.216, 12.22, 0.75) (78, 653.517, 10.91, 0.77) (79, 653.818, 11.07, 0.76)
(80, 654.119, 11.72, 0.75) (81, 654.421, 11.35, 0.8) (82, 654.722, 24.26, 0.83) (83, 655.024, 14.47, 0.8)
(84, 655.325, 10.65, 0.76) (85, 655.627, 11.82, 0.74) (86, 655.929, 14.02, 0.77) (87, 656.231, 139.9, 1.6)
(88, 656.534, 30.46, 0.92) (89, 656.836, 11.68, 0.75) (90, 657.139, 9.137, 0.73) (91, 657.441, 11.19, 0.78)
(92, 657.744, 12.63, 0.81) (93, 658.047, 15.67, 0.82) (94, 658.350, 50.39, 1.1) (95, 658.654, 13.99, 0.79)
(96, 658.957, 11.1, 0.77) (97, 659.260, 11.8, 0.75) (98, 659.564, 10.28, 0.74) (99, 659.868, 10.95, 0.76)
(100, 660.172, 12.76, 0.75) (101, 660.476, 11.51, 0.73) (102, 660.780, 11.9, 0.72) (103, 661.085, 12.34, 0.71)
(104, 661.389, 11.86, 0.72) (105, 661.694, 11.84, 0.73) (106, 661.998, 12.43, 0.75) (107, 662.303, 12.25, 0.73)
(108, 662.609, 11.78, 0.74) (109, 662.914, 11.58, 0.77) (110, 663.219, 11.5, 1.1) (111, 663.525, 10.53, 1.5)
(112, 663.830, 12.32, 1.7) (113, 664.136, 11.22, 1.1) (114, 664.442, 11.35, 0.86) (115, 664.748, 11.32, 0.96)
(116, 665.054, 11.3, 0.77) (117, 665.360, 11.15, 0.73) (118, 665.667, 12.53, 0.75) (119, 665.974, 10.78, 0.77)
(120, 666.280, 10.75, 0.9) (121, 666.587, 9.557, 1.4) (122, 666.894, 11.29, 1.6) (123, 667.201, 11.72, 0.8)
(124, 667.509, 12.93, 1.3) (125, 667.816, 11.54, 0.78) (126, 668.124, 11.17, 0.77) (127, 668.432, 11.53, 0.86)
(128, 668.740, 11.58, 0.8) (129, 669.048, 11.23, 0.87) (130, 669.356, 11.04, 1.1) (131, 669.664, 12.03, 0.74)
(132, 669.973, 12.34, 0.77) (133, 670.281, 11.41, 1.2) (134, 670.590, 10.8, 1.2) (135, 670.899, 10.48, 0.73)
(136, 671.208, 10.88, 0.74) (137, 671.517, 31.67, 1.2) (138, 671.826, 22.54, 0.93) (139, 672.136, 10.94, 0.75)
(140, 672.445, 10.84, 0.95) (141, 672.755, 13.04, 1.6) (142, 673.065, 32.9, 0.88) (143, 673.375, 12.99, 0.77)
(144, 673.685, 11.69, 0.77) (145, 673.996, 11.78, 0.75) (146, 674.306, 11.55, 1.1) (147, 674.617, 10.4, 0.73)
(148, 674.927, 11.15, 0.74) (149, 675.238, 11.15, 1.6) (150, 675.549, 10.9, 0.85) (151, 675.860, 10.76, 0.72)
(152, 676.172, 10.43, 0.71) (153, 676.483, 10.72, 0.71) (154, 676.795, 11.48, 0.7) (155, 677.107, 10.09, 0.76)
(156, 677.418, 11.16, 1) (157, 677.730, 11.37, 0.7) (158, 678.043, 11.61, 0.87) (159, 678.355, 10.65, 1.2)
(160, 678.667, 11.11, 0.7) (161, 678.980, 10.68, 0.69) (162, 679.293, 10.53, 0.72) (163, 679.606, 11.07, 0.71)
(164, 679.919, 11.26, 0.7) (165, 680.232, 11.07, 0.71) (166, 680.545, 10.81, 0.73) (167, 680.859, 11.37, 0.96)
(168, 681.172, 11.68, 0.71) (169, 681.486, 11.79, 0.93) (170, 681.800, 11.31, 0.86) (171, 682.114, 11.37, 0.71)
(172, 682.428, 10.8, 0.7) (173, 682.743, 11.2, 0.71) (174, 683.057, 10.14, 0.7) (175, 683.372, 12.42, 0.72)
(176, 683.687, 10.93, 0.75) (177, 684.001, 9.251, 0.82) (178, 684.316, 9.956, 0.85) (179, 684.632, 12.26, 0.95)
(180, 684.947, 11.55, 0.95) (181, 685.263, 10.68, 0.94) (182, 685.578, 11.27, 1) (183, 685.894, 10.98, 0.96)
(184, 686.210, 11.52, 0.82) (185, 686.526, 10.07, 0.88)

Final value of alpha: 1.1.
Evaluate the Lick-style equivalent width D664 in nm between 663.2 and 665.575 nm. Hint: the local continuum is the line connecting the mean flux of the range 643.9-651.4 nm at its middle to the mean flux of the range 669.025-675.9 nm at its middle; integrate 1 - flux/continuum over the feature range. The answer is 0.33 nm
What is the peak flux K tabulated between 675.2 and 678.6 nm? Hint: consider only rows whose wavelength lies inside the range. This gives 11.61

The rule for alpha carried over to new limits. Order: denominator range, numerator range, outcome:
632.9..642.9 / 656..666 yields 1.58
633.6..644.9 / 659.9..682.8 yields 1.13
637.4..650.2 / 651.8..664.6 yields 1.45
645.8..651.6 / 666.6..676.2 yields 1.17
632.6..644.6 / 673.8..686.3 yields 1.06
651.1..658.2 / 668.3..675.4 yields 0.77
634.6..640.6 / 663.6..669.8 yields 1.06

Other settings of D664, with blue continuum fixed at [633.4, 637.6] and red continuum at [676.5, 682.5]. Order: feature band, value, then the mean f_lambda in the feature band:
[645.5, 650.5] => -0.15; 11.9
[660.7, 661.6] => -0.05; 12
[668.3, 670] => -0.05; 11.6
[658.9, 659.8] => 0.03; 11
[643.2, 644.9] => -0.07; 12.1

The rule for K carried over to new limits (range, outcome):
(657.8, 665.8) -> 50.39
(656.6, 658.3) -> 15.67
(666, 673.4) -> 32.9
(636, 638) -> 13.16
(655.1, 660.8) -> 139.9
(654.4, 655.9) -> 24.26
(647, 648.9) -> 12.31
